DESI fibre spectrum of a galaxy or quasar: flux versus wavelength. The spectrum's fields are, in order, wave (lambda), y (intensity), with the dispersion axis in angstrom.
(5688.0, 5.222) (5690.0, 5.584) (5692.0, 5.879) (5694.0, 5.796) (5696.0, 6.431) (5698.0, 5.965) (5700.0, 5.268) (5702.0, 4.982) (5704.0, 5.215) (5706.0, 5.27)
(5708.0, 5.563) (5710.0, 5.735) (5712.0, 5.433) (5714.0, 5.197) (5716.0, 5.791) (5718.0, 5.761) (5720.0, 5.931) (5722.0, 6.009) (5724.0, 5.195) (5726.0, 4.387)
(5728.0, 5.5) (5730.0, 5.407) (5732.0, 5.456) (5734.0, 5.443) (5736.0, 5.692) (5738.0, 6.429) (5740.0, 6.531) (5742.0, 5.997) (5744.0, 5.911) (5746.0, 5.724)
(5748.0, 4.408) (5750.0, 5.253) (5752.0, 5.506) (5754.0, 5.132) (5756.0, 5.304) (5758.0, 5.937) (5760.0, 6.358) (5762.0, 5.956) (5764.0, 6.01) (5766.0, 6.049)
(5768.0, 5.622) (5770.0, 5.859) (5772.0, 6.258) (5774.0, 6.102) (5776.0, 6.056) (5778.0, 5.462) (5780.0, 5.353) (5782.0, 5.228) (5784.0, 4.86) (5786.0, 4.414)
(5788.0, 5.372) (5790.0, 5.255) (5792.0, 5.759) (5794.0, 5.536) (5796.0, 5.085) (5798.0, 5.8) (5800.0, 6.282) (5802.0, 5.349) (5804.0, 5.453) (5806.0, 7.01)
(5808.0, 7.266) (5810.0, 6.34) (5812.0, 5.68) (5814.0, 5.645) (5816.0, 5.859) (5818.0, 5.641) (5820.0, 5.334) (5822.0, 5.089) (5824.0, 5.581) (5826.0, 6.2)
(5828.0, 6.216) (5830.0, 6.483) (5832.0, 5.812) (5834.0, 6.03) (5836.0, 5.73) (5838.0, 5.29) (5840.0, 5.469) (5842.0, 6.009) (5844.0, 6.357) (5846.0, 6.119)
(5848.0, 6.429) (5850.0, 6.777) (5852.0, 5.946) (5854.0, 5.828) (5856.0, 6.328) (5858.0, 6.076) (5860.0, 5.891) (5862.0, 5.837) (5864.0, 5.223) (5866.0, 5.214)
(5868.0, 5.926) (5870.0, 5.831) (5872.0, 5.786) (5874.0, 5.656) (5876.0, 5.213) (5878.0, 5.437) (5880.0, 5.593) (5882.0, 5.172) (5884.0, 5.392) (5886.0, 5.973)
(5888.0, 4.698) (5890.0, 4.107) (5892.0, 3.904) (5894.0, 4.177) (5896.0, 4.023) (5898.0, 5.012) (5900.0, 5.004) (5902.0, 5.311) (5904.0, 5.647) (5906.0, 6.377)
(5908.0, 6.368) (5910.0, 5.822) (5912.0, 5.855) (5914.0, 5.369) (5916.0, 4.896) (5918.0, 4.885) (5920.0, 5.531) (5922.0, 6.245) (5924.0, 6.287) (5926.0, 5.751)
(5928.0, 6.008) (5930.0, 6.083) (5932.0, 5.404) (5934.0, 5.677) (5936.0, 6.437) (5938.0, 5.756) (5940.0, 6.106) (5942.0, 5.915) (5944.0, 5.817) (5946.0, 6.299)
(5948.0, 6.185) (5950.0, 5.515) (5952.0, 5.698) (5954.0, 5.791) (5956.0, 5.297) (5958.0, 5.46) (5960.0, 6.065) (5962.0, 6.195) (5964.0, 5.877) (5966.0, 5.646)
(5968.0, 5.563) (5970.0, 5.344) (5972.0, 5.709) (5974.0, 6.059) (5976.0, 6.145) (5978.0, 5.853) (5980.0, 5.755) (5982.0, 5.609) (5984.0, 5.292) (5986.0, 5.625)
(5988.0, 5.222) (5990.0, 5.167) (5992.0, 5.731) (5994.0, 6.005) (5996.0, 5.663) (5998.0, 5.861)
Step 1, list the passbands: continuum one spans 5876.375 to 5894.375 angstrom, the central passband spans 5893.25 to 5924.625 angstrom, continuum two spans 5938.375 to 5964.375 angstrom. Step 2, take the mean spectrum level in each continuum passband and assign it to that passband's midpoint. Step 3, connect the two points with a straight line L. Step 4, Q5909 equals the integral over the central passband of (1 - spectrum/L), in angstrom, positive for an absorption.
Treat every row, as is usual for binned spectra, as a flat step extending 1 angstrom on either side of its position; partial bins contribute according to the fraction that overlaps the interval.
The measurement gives -0.8 angstrom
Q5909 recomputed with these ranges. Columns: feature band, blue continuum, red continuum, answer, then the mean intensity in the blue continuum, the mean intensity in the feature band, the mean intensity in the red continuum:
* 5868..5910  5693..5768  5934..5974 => 3.66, 5.62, 5.26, 5.83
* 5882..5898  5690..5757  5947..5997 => 2.78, 5.56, 4.67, 5.7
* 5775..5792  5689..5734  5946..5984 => 0.97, 5.53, 5.28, 5.77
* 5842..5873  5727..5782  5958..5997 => -1.40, 5.72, 5.97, 5.71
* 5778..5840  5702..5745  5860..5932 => -2.03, 5.6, 5.69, 5.42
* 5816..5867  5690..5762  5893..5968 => -2.15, 5.6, 5.88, 5.67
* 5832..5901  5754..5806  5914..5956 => 2.50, 5.65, 5.52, 5.79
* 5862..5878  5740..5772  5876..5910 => -0.94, 5.71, 5.56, 5.16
